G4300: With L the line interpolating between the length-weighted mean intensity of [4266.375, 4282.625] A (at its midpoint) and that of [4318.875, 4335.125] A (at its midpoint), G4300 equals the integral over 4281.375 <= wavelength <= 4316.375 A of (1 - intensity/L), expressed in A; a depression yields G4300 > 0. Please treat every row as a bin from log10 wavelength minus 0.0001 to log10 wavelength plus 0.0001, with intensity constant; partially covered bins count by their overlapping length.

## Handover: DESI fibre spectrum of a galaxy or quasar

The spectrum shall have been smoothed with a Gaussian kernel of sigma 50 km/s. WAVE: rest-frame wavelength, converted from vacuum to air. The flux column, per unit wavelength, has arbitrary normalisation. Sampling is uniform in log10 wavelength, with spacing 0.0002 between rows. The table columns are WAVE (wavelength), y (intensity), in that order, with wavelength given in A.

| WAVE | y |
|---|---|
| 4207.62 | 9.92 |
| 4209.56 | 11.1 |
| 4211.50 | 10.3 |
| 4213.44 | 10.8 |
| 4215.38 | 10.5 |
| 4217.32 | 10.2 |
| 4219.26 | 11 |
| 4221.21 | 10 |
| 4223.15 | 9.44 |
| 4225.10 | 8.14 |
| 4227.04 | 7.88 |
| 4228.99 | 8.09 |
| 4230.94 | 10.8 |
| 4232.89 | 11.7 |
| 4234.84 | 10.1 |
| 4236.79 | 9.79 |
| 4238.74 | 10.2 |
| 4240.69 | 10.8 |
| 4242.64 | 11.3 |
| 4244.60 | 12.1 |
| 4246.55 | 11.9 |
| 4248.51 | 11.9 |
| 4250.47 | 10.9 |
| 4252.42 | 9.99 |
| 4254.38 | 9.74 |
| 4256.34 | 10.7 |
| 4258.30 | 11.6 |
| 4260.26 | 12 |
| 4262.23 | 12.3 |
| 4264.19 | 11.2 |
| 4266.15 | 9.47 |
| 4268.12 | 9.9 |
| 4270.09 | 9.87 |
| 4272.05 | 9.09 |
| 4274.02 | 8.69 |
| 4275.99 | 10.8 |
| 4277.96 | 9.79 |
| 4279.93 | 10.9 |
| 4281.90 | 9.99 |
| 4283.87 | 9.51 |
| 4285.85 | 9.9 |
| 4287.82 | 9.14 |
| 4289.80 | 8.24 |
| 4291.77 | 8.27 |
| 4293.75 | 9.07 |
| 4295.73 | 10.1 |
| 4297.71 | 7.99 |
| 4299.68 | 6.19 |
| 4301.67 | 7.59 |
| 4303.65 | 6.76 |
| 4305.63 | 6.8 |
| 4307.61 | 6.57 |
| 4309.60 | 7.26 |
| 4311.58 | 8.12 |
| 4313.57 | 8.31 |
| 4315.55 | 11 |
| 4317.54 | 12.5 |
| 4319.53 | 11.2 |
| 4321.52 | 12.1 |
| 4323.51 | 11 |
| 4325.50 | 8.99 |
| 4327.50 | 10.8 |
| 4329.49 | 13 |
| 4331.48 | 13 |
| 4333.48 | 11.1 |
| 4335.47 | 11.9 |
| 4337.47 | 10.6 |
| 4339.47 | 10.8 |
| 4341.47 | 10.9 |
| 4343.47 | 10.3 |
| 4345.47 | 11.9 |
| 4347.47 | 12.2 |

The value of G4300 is 7.3 A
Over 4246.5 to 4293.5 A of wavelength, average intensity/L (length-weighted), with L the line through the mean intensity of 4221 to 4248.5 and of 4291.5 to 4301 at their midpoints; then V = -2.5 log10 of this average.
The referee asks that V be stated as -0.12 mag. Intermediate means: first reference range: 10.2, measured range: 10.2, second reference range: 8.3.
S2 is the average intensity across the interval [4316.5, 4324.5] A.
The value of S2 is 11.7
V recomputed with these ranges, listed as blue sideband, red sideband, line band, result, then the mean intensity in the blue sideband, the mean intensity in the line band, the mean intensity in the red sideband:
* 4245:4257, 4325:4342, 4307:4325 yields 0.14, 10.9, 9.83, 11.3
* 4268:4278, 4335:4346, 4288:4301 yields 0.21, 9.66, 8.34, 11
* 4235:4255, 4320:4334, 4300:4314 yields 0.48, 10.9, 7.25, 11.4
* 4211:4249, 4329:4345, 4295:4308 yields 0.43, 10.3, 7.42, 11.4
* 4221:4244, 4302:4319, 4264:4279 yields -0.07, 9.89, 9.78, 8.46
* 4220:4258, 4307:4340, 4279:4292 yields 0.10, 10.3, 9.48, 10.5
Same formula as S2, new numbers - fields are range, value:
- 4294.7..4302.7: 7.96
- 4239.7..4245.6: 11.4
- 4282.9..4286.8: 9.69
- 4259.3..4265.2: 11.8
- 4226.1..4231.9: 8.92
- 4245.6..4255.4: 10.9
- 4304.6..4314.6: 7.43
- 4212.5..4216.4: 10.6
